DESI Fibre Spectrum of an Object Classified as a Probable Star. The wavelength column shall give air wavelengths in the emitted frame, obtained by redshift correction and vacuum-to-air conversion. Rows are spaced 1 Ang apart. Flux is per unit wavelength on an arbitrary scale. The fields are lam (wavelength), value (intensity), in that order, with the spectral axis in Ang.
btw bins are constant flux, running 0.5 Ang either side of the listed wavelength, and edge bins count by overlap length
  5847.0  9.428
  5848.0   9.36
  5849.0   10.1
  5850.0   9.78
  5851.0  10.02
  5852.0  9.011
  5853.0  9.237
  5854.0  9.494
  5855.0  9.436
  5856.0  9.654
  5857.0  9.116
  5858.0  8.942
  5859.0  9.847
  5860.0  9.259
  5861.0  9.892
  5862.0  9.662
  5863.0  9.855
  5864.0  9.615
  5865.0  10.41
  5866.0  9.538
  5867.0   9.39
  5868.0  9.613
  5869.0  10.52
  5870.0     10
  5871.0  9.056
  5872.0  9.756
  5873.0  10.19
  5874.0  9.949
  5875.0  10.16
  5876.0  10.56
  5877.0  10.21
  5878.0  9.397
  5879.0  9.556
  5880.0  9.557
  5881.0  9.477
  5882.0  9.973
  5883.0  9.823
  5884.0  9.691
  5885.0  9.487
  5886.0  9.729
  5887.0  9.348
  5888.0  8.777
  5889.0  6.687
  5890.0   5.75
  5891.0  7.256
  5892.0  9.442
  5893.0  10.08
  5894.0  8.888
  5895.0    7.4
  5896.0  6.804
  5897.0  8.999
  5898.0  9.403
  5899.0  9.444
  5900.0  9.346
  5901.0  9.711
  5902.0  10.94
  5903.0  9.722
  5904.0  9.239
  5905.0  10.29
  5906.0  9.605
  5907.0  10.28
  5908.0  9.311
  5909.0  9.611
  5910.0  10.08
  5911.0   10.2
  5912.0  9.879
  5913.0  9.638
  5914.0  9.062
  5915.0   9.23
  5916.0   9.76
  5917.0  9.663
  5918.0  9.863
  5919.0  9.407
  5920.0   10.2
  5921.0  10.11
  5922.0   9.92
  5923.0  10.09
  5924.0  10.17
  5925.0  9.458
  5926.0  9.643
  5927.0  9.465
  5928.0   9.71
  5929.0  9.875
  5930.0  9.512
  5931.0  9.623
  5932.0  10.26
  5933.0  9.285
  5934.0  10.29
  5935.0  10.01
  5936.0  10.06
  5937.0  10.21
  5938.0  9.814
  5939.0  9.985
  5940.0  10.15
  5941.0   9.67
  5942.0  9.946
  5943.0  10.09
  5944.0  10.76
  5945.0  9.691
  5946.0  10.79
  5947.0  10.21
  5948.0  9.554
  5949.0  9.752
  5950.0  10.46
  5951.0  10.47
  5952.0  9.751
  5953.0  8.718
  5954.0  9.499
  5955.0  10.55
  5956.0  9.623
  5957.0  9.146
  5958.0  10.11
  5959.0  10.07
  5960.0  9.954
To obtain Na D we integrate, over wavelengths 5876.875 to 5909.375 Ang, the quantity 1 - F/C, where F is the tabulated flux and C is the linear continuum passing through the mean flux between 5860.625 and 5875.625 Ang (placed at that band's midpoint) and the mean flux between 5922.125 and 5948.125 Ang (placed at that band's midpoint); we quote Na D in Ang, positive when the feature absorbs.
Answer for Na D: 2.3 Ang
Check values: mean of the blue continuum 9.85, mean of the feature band 9.18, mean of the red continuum 9.94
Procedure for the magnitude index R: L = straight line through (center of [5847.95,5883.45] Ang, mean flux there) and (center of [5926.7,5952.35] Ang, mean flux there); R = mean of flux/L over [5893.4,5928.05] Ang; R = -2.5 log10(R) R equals 0.04 mag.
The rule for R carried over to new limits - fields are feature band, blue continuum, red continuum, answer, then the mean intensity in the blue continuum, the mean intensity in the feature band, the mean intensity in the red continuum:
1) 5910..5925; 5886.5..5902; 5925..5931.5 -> -0.06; 8.57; 9.8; 9.62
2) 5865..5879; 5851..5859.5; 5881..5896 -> -0.10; 9.38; 9.88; 8.7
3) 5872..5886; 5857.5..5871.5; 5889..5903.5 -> -0.07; 9.69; 9.84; 8.73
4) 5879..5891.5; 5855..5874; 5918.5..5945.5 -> 0.11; 9.68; 8.83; 9.9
